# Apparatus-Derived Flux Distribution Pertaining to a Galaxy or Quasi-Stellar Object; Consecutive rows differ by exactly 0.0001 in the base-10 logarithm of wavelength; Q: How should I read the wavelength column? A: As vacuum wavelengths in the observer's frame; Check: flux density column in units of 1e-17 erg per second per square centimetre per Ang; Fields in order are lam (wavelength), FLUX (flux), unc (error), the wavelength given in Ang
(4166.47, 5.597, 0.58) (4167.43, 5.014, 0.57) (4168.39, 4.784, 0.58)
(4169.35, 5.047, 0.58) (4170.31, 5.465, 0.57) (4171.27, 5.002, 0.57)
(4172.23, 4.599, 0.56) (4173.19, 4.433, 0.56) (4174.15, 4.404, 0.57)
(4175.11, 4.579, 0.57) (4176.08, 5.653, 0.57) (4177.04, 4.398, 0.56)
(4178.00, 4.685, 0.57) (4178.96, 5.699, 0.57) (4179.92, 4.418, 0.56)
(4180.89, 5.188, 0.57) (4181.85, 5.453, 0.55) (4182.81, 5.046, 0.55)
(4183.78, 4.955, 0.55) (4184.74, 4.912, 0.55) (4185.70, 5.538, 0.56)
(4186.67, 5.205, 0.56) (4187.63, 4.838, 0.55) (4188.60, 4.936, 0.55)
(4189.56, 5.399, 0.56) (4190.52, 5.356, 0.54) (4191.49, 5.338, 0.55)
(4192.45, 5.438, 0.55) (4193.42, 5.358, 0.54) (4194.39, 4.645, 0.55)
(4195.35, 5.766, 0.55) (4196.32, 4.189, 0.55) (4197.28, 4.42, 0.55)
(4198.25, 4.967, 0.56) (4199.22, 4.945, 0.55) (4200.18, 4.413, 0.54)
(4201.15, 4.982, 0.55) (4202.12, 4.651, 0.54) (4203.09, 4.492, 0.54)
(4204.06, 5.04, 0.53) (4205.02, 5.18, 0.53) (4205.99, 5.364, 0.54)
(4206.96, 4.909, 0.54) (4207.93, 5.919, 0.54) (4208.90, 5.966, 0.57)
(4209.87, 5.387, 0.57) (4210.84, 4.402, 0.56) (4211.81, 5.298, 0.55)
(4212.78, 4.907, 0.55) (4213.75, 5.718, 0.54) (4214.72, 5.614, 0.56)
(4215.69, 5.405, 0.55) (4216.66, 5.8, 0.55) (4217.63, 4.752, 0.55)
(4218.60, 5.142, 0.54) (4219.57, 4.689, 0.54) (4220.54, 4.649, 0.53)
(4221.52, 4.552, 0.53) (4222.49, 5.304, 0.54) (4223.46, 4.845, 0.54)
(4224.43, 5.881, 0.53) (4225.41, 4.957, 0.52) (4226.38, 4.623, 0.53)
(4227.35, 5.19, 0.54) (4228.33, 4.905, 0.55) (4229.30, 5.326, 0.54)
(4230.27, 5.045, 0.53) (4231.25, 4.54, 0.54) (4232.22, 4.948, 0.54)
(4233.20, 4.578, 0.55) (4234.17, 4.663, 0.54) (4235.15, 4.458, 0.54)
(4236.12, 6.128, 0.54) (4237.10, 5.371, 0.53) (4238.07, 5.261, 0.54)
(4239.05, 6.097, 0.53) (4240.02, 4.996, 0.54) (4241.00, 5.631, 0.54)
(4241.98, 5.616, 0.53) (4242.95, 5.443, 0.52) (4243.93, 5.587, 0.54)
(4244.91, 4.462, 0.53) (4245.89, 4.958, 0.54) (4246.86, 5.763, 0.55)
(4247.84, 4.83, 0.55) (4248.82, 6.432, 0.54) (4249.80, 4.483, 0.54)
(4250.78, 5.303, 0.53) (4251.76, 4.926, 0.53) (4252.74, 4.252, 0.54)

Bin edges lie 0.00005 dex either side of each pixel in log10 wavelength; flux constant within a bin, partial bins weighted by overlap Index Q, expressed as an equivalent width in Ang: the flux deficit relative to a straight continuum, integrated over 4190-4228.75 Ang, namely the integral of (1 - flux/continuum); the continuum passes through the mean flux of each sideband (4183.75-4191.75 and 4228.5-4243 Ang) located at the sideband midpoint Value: 0.7 Ang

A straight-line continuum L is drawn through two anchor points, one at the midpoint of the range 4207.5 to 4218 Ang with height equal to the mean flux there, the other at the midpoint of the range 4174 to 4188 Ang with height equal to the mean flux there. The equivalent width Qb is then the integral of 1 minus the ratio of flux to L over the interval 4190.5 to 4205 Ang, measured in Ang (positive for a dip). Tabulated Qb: 0.78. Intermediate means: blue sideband 5.01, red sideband 5.38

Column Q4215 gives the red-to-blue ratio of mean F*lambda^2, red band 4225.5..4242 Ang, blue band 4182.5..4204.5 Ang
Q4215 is 1.0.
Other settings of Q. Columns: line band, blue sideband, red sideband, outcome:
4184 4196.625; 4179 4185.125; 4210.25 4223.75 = -0.3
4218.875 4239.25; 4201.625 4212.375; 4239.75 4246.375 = 0.7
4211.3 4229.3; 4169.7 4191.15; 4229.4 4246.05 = 0.0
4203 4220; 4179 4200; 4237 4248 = -0.2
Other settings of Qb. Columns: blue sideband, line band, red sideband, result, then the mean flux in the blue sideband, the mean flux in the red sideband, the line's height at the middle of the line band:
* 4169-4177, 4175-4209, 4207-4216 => 0.4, 4.87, 5.38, 5.12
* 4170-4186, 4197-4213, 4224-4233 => -0.1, 4.96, 5.02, 4.99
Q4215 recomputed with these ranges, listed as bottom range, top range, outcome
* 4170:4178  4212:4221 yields 1.11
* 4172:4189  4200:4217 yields 1.07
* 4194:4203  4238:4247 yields 1.15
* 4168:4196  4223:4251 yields 1.05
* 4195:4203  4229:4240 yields 1.10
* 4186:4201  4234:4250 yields 1.09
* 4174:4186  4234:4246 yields 1.09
